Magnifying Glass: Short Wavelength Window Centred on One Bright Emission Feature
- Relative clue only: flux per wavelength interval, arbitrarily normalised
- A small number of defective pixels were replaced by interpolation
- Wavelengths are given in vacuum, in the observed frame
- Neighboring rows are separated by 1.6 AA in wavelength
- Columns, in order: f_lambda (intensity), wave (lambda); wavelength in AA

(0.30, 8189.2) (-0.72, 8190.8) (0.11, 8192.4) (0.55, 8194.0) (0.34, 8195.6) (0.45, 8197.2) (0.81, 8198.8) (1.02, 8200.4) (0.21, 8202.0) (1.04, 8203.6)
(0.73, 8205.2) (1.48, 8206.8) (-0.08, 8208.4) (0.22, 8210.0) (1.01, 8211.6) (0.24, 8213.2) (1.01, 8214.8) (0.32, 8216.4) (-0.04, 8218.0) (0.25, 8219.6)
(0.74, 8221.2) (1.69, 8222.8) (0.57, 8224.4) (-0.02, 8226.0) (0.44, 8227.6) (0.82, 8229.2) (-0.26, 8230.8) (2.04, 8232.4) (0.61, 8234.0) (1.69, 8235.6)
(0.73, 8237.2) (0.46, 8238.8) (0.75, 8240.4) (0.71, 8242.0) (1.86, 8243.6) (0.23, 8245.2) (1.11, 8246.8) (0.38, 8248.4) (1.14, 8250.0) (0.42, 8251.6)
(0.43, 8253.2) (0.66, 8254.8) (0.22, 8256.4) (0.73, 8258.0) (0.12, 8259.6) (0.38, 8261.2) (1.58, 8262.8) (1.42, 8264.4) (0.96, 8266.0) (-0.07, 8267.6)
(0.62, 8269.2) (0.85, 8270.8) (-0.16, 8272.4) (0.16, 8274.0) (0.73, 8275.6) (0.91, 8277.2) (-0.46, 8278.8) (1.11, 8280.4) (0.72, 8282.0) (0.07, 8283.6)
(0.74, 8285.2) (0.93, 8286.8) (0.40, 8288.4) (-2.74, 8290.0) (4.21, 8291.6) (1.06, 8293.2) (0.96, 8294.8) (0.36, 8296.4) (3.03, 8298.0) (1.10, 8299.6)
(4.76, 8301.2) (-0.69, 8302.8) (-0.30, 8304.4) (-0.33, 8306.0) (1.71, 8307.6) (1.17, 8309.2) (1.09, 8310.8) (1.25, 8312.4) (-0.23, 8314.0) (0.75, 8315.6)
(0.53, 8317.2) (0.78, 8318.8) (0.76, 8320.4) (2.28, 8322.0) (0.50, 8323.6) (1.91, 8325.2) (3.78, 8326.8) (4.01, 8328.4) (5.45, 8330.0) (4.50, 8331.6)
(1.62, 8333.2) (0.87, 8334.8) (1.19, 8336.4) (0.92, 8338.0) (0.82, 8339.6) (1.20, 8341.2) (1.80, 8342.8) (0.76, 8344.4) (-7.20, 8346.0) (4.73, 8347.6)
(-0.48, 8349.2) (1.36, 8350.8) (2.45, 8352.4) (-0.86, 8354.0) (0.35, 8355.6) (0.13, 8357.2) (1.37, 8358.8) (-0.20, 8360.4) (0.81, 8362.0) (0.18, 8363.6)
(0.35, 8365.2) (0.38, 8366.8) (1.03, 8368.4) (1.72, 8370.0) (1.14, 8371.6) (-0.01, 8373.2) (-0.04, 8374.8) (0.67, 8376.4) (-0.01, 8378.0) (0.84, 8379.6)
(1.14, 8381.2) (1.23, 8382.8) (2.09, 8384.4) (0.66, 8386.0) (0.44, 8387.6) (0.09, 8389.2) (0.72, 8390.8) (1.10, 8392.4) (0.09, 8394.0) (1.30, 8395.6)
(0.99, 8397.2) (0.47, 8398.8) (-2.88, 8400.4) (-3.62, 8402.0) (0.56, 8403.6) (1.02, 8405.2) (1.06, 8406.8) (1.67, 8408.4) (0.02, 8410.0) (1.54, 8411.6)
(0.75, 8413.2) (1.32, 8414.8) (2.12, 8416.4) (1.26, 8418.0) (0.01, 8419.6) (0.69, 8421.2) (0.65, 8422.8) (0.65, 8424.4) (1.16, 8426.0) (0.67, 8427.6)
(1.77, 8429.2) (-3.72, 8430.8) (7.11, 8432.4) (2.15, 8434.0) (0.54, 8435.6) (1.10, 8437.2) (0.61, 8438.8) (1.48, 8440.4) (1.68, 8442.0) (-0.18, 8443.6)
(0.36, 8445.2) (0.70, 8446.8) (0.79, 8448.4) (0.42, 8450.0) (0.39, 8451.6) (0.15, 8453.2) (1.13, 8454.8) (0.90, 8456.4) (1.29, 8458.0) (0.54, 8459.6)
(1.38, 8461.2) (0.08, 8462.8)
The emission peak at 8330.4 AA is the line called H-beta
